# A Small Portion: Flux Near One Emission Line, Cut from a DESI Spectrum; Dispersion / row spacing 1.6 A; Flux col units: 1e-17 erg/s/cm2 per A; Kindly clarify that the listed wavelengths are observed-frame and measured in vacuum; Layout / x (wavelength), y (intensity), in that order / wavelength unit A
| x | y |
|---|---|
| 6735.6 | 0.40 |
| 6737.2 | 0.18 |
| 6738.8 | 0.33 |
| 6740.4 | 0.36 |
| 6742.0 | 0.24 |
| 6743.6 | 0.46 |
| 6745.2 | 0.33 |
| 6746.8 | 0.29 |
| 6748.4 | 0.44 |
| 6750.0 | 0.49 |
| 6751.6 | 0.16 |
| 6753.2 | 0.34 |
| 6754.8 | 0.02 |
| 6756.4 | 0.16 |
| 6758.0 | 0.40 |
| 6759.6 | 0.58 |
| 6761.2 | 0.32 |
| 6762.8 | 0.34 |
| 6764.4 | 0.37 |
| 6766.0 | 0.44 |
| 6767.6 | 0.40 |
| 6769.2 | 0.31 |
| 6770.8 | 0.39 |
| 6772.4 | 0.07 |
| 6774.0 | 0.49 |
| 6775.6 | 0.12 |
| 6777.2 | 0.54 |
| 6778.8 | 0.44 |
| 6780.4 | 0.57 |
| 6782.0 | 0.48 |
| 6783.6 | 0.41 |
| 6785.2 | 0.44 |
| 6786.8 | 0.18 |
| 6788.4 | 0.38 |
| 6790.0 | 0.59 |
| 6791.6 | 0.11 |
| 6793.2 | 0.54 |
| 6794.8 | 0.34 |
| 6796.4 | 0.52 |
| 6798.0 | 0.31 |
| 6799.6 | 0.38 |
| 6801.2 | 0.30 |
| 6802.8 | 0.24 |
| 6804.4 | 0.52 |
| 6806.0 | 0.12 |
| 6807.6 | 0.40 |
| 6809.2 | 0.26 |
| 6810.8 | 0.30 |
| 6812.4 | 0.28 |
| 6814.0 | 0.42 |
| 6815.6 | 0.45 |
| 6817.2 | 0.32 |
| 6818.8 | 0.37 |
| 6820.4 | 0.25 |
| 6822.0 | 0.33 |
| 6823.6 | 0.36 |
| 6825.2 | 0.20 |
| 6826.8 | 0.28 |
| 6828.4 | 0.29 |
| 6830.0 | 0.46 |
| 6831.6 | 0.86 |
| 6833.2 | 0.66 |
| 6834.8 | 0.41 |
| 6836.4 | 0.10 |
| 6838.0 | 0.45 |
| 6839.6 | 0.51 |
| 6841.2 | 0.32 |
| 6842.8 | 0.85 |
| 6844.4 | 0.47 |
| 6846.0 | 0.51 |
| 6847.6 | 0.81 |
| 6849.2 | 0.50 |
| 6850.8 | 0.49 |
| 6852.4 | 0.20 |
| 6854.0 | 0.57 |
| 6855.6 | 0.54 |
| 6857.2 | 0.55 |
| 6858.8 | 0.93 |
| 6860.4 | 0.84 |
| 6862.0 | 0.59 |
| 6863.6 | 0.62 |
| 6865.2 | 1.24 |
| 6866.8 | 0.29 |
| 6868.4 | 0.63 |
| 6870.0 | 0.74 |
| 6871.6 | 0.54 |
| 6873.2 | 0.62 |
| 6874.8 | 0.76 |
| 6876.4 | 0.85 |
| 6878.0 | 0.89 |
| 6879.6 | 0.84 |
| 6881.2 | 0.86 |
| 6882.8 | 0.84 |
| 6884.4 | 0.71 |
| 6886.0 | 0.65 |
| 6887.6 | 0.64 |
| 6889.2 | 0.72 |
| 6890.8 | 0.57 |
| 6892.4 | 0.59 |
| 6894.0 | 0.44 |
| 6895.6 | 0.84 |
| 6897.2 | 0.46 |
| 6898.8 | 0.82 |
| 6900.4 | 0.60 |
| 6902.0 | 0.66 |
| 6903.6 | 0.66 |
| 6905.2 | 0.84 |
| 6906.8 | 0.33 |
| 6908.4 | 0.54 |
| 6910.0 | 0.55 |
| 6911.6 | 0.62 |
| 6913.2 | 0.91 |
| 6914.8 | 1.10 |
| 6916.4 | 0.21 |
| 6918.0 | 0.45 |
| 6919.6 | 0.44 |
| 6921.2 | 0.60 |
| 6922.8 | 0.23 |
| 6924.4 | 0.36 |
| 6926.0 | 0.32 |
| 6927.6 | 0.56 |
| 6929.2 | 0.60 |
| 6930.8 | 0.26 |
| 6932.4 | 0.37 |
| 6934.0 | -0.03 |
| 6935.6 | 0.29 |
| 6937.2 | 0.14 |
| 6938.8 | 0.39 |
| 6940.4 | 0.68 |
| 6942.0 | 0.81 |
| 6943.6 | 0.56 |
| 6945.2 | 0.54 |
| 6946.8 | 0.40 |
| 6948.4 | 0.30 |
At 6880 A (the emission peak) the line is Mg II 2798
